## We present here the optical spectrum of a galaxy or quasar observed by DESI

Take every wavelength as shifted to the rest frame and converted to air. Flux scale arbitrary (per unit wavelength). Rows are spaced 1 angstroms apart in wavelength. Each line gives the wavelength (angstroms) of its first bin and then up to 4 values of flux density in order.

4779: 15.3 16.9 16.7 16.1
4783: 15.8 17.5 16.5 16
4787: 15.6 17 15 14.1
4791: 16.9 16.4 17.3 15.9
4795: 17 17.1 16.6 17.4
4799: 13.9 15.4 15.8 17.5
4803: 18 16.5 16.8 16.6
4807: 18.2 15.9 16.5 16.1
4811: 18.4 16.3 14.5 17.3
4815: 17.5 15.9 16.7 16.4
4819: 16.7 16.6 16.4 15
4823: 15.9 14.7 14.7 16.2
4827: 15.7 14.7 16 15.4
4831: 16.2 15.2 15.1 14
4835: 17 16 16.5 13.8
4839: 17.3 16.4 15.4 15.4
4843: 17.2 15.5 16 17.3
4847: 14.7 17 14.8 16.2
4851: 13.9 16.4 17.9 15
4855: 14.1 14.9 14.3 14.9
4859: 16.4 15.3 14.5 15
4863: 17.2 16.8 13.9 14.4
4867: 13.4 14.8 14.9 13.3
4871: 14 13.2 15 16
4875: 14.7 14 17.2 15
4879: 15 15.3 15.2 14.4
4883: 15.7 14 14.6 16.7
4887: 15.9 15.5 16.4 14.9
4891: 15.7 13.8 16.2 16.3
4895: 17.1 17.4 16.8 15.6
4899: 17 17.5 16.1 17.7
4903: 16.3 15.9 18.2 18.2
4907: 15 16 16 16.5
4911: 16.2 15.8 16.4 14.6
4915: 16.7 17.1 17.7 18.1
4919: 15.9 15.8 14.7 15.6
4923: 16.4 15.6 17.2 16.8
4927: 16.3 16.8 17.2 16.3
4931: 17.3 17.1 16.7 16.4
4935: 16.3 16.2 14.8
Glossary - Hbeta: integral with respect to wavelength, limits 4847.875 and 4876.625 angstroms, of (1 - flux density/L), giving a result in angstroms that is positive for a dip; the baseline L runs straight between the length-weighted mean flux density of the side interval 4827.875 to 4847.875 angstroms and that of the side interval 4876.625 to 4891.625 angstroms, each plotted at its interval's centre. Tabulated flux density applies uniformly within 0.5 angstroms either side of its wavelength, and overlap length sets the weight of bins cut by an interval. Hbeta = 1.0 angstroms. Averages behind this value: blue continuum 15.8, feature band 15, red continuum 15.4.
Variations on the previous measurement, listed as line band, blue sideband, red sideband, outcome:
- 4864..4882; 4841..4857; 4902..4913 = 1.5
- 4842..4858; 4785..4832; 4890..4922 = 0.6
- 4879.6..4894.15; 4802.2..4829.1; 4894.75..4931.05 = 1.0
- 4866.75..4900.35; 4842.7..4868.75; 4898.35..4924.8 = 1.2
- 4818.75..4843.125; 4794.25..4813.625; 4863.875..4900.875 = 0.6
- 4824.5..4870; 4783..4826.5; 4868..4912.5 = 1.6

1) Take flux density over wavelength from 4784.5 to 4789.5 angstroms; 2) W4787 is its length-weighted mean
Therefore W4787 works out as 16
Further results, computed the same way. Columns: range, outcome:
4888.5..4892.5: 15.2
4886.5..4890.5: 15.7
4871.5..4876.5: 14.6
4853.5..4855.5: 14.6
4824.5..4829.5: 15.5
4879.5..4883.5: 15.2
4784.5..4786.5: 16.2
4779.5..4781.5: 16.8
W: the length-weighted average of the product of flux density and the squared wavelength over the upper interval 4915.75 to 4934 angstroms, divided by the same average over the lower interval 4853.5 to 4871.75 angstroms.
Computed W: 1.15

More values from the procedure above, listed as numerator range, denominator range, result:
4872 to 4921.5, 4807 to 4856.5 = 1.03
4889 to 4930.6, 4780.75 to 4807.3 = 1.05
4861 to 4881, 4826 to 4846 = 0.96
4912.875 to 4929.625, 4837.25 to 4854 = 1.06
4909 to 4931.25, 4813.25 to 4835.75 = 1.07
